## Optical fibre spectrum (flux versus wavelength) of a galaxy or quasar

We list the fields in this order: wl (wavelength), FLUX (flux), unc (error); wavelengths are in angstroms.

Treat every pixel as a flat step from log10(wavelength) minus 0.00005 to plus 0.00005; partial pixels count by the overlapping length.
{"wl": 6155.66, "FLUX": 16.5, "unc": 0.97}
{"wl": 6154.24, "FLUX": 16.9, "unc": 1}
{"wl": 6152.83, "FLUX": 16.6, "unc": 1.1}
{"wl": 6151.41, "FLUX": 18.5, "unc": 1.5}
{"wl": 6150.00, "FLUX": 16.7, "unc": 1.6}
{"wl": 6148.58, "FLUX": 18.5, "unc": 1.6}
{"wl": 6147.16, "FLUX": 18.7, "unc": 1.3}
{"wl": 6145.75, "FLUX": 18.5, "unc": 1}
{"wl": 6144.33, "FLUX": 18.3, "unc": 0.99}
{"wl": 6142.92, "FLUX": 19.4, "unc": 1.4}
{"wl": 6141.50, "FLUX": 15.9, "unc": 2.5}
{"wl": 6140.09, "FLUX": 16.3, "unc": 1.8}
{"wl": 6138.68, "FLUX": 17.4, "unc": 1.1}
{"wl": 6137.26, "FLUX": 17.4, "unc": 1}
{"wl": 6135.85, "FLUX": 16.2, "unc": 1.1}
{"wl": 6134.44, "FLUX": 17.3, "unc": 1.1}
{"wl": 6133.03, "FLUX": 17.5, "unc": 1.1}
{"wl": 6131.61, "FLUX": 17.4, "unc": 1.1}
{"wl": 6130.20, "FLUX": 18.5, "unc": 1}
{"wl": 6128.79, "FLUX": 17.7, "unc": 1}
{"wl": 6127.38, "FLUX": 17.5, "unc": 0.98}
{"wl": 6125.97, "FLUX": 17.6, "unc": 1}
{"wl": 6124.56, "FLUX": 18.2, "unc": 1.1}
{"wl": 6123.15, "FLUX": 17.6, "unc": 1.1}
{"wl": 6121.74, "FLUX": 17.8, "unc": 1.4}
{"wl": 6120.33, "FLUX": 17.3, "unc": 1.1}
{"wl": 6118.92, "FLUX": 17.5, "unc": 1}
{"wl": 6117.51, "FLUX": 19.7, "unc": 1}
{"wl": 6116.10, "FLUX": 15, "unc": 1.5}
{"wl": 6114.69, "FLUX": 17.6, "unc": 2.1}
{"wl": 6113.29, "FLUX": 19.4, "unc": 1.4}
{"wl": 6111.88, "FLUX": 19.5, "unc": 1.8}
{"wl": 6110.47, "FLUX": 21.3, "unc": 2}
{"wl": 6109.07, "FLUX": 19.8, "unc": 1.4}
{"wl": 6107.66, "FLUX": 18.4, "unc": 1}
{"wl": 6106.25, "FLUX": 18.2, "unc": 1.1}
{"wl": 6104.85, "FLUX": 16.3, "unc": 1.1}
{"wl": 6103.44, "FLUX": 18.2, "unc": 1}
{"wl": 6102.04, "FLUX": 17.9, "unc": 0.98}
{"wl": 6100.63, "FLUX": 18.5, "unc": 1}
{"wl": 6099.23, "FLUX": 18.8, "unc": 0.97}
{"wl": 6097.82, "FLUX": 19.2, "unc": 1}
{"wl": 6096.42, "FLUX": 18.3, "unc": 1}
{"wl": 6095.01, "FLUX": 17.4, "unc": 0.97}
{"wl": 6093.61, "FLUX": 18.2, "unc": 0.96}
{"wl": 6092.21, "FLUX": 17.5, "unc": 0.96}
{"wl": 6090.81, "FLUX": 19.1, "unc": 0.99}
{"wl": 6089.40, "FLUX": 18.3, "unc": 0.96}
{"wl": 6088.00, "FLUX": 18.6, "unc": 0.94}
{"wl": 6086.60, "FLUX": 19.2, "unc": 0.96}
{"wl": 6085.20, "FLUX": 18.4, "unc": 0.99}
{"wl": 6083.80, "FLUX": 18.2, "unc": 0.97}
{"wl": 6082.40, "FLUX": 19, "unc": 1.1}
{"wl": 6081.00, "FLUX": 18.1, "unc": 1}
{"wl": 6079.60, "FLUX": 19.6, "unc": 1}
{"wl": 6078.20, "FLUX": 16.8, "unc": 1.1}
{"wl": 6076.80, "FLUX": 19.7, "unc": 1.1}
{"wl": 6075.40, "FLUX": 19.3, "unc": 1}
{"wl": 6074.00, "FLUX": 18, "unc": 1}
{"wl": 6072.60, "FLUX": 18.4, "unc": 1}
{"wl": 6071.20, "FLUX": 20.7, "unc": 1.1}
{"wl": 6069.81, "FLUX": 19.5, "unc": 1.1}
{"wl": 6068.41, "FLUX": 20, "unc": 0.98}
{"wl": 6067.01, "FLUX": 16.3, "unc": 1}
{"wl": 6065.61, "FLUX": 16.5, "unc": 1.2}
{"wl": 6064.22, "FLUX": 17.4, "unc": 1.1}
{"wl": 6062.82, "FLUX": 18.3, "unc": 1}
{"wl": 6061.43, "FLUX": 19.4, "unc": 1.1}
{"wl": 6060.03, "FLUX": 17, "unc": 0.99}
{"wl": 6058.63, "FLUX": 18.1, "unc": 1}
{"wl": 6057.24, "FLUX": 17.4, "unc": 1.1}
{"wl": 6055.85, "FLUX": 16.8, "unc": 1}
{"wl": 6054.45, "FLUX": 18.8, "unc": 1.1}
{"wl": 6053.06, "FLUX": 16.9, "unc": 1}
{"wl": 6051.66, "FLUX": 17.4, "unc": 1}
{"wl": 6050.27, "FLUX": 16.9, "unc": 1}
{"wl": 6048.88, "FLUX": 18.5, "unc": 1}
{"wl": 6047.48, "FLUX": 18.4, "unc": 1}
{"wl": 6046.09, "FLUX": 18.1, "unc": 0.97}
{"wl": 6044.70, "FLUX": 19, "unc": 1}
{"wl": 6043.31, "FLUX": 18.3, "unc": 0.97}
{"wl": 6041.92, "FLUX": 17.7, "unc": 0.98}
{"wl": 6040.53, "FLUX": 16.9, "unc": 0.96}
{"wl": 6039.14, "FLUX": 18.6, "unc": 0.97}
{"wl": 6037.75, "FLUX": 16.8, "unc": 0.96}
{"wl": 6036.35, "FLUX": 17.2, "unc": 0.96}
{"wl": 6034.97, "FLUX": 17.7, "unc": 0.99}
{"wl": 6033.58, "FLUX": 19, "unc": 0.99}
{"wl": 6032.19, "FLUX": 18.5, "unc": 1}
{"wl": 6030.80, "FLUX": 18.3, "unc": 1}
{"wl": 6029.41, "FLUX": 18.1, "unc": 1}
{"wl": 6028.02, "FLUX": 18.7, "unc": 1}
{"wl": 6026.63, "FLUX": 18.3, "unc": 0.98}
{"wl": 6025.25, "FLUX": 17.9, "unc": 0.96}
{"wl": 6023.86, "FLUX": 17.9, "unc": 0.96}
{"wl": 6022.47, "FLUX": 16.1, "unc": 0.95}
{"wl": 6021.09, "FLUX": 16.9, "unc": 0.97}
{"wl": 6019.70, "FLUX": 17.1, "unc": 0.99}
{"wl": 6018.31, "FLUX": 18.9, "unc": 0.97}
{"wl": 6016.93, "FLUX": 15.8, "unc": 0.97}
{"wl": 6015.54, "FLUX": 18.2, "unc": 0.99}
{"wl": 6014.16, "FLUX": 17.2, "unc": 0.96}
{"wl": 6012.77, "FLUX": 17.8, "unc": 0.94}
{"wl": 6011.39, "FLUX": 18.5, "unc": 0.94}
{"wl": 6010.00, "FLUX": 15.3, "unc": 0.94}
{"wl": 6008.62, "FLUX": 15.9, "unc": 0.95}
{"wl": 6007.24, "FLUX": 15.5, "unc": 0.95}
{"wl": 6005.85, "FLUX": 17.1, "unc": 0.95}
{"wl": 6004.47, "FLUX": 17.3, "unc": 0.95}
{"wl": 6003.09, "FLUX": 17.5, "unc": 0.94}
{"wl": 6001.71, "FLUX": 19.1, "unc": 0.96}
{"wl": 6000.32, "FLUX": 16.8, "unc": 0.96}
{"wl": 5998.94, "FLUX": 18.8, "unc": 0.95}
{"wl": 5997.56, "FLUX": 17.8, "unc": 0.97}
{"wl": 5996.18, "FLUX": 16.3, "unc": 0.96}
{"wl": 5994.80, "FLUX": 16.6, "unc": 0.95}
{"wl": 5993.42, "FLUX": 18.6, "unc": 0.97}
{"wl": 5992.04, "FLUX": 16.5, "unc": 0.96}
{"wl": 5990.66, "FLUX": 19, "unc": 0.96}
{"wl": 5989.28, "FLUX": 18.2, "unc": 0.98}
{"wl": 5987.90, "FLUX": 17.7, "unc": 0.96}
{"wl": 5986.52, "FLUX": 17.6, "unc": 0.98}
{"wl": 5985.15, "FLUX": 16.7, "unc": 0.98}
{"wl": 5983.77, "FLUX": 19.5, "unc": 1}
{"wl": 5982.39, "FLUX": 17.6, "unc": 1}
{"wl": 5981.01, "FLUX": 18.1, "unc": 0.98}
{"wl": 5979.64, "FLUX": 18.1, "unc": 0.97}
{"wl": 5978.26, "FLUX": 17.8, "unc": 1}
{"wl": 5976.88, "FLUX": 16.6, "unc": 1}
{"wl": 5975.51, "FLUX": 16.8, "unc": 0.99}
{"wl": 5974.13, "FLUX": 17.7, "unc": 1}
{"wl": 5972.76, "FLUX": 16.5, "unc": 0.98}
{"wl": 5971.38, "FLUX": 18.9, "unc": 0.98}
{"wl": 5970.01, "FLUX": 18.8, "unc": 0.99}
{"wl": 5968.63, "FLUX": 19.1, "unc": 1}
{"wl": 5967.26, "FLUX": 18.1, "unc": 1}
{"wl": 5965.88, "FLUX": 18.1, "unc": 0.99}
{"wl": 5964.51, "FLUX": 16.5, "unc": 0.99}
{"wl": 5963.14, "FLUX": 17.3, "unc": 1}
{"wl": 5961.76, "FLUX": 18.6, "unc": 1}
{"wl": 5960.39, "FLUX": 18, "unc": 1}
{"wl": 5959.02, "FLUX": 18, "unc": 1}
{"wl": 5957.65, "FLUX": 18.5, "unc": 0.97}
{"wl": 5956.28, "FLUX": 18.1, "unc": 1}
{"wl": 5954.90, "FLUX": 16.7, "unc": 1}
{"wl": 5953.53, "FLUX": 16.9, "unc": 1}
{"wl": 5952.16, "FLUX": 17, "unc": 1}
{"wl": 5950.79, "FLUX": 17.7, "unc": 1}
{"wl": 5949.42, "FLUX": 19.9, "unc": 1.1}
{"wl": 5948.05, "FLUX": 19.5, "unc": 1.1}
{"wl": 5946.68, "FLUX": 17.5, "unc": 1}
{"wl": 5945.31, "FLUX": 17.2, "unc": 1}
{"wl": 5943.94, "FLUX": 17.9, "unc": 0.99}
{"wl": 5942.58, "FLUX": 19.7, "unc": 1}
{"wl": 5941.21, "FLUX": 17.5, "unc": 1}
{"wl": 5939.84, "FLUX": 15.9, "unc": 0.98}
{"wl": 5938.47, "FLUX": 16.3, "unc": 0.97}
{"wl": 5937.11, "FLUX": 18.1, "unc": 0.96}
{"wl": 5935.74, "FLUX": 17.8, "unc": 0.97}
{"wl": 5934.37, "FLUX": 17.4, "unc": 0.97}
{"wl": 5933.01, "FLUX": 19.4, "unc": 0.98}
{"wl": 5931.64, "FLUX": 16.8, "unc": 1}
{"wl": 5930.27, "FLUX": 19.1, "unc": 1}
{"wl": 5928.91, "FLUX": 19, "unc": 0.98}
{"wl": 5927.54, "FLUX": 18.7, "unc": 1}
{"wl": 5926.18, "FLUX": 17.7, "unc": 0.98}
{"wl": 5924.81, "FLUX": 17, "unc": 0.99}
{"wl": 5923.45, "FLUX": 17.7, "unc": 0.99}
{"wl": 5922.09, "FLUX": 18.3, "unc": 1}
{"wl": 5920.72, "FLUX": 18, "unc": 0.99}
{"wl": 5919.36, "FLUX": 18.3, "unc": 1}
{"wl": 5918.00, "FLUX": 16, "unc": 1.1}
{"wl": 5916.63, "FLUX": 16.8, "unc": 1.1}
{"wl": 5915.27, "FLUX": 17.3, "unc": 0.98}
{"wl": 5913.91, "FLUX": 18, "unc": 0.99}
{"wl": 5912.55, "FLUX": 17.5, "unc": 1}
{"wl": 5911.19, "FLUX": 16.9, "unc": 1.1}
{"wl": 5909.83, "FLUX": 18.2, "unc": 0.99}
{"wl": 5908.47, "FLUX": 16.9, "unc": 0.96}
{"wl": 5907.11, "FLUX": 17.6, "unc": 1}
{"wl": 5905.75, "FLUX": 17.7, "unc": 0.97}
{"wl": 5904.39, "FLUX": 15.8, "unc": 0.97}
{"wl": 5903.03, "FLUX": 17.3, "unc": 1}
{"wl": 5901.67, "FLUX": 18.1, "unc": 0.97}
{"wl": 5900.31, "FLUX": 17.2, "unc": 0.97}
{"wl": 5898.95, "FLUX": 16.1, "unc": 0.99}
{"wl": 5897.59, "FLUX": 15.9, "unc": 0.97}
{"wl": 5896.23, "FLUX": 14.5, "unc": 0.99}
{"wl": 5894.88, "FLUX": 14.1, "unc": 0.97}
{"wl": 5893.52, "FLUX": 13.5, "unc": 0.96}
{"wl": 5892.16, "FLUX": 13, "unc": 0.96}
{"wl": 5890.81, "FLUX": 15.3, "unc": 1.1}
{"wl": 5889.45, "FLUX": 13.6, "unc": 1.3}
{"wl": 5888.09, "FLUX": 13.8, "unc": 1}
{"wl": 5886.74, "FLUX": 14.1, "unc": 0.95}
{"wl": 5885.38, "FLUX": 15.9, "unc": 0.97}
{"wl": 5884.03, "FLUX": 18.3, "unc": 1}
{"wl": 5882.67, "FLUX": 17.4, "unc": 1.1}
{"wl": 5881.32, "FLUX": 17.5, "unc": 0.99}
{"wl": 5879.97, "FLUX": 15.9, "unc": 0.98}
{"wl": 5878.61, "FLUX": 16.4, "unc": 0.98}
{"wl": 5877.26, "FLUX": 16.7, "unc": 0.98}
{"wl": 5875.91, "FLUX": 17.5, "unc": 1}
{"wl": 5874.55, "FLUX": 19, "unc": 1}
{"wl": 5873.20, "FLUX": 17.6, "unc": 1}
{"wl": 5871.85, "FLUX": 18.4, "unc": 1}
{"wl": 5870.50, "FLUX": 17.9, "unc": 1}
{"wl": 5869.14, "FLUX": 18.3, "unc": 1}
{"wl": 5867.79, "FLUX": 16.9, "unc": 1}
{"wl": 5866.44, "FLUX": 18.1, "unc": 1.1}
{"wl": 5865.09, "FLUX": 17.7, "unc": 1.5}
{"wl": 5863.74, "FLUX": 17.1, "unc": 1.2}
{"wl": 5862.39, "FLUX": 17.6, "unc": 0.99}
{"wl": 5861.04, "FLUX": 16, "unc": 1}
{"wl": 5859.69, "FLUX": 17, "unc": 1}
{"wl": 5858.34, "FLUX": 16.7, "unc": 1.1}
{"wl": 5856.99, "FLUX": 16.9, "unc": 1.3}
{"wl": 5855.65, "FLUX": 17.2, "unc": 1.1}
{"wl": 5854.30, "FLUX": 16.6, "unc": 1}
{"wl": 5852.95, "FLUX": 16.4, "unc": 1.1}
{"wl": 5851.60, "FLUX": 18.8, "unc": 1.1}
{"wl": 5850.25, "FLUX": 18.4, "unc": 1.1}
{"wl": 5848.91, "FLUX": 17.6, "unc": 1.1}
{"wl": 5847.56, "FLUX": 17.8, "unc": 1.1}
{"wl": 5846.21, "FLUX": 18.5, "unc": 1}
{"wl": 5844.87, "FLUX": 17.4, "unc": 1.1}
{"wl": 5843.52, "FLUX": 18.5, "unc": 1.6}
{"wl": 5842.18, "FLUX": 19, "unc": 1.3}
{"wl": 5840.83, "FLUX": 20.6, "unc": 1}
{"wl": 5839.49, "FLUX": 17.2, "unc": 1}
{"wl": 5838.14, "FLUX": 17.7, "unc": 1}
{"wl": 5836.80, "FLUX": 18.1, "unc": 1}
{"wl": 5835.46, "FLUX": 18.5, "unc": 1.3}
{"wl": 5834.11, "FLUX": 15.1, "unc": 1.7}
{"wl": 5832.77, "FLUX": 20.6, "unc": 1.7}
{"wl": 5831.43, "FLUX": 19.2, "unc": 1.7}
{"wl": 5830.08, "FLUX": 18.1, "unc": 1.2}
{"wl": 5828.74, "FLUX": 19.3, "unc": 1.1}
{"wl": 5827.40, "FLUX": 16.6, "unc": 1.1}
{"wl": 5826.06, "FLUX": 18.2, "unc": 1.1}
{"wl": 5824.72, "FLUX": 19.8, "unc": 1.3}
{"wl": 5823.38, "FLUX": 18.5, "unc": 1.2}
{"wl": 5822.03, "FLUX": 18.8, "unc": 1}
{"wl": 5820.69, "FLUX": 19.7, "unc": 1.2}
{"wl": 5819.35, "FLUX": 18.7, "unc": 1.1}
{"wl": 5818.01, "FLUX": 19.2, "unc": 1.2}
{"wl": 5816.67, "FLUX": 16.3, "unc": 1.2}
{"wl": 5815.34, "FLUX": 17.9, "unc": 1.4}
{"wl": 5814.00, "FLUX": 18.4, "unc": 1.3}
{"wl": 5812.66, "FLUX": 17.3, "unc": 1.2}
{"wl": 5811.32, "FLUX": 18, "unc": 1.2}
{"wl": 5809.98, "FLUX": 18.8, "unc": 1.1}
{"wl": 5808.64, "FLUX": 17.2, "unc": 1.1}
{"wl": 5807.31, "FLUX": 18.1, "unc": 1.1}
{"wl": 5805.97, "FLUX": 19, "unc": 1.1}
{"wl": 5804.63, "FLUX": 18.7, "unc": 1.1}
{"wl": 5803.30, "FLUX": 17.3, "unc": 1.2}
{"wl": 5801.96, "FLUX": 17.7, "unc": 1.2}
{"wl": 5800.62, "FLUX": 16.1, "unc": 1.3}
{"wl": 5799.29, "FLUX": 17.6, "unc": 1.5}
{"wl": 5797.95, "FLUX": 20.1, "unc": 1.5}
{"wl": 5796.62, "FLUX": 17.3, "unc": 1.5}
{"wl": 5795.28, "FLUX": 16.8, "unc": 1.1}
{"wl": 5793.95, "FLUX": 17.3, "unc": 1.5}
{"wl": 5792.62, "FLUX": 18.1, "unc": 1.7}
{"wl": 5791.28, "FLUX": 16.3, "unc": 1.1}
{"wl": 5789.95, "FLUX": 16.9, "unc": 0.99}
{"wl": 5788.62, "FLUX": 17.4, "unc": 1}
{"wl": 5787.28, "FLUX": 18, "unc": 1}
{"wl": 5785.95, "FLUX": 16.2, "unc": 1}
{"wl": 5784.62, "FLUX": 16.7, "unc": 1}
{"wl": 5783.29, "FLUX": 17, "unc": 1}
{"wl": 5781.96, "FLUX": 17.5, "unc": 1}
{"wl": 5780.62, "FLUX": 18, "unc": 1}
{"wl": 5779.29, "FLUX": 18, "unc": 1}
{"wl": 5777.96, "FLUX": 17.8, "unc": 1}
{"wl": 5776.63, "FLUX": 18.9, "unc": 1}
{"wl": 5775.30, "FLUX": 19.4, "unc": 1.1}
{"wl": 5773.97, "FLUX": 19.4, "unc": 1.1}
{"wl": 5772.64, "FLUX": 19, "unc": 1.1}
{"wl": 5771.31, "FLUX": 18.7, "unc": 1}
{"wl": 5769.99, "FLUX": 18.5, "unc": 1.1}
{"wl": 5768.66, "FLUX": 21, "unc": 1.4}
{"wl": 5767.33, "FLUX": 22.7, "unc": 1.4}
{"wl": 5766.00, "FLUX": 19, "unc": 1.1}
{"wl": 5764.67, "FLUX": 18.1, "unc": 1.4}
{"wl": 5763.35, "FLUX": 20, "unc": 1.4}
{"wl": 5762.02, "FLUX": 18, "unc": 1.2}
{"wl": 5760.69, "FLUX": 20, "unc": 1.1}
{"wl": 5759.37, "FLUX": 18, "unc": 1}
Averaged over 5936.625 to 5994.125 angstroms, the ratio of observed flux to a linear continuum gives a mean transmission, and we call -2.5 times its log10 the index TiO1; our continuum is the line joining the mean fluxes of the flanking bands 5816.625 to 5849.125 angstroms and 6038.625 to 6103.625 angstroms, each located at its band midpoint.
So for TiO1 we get 0.03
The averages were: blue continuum 18.4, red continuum 18.2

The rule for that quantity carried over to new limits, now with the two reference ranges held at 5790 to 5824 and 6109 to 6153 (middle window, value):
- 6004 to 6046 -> 0.02 mag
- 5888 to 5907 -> 0.16 mag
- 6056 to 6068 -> 0.02 mag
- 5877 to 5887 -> 0.08 mag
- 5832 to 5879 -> 0.01 mag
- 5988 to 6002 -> 0.01 mag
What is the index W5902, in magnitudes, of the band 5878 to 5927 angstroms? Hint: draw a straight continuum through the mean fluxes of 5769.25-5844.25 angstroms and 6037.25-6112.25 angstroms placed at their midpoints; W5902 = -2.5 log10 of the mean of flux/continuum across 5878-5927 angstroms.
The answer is 0.10 mag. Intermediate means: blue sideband 18.1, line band 16.5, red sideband 18.3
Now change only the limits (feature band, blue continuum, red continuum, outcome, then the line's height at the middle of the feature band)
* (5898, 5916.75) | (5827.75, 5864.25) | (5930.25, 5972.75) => 0.04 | 17.9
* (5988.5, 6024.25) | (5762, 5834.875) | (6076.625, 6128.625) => 0.06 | 18.3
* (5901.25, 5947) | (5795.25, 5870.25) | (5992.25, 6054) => 0.01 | 17.8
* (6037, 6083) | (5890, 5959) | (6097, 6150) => -0.02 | 17.8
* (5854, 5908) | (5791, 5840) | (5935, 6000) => 0.09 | 17.9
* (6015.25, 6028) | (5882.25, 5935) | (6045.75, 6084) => 0.02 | 17.8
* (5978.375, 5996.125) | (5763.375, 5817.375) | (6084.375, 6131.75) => 0.02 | 18.2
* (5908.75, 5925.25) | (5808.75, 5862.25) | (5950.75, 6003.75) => 0.02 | 17.9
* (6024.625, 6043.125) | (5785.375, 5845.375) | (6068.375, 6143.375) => 0.01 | 18.2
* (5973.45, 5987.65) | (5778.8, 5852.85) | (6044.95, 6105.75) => 0.03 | 18.1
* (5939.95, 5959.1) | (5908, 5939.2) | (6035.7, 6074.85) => -0.01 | 17.8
